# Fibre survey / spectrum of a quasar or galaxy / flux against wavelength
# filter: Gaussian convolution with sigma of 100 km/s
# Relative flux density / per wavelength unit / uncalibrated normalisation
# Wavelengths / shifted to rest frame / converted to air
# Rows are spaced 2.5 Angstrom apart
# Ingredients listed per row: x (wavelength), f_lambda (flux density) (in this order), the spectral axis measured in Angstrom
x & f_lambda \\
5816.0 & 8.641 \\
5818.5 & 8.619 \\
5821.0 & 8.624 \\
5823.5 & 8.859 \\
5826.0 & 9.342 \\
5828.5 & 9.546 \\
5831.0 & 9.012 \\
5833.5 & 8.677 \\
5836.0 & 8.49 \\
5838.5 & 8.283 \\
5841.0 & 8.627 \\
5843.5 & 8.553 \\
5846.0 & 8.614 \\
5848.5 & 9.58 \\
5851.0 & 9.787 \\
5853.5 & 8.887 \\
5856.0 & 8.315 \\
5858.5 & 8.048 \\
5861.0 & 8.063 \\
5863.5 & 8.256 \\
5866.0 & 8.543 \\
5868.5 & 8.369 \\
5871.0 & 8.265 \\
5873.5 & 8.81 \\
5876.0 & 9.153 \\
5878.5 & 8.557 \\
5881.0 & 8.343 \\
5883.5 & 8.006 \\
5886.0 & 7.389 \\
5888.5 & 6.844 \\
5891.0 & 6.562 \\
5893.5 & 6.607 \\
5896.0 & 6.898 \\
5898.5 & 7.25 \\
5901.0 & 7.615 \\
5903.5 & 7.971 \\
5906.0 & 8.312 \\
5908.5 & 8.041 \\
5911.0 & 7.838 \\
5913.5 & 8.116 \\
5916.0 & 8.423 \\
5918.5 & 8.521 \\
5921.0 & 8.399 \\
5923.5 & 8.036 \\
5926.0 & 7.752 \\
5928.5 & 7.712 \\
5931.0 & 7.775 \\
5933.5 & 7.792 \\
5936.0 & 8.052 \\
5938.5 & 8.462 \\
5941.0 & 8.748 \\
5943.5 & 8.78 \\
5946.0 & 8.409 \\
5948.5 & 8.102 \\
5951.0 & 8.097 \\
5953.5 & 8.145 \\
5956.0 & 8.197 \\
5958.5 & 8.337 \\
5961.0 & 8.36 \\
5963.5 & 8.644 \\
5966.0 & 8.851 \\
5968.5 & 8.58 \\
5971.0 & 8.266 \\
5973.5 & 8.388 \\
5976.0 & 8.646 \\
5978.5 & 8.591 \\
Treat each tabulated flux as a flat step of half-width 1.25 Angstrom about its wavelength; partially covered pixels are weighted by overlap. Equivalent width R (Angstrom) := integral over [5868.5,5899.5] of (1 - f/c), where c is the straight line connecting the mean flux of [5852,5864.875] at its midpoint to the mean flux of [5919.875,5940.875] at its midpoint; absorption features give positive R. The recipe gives 1.8 Angstrom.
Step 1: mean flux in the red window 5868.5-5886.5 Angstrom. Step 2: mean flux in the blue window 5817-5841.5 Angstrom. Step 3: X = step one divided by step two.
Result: 1.0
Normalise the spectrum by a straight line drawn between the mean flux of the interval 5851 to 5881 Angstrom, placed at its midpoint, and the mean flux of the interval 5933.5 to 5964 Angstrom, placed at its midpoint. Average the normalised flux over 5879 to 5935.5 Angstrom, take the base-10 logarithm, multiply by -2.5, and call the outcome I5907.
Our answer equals 0.091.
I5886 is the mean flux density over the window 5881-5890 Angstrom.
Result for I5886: 7.52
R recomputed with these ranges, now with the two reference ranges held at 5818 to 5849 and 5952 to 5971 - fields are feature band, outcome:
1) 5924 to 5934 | 0.9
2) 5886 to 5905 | 3.3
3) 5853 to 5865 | 0.6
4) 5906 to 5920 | 0.6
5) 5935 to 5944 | 0.0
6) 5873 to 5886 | 0.3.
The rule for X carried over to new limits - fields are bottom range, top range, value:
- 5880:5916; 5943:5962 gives 1.09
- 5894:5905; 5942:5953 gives 1.13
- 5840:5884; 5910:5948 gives 0.95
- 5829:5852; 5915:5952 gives 0.93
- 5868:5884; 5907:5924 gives 0.96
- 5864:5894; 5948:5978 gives 1.05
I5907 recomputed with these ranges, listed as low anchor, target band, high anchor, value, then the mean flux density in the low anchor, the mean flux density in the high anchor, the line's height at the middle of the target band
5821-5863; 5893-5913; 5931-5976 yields 0.12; 8.78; 8.36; 8.55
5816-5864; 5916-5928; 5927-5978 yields 0.03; 8.75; 8.32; 8.44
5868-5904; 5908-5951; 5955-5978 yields 0.00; 7.76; 8.48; 8.15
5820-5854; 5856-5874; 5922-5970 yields 0.06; 8.92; 8.26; 8.75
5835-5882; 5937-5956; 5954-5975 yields 0.01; 8.61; 8.44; 8.47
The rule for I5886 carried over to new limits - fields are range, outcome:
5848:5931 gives 8.08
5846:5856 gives 9.18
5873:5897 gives 7.69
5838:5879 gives 8.64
